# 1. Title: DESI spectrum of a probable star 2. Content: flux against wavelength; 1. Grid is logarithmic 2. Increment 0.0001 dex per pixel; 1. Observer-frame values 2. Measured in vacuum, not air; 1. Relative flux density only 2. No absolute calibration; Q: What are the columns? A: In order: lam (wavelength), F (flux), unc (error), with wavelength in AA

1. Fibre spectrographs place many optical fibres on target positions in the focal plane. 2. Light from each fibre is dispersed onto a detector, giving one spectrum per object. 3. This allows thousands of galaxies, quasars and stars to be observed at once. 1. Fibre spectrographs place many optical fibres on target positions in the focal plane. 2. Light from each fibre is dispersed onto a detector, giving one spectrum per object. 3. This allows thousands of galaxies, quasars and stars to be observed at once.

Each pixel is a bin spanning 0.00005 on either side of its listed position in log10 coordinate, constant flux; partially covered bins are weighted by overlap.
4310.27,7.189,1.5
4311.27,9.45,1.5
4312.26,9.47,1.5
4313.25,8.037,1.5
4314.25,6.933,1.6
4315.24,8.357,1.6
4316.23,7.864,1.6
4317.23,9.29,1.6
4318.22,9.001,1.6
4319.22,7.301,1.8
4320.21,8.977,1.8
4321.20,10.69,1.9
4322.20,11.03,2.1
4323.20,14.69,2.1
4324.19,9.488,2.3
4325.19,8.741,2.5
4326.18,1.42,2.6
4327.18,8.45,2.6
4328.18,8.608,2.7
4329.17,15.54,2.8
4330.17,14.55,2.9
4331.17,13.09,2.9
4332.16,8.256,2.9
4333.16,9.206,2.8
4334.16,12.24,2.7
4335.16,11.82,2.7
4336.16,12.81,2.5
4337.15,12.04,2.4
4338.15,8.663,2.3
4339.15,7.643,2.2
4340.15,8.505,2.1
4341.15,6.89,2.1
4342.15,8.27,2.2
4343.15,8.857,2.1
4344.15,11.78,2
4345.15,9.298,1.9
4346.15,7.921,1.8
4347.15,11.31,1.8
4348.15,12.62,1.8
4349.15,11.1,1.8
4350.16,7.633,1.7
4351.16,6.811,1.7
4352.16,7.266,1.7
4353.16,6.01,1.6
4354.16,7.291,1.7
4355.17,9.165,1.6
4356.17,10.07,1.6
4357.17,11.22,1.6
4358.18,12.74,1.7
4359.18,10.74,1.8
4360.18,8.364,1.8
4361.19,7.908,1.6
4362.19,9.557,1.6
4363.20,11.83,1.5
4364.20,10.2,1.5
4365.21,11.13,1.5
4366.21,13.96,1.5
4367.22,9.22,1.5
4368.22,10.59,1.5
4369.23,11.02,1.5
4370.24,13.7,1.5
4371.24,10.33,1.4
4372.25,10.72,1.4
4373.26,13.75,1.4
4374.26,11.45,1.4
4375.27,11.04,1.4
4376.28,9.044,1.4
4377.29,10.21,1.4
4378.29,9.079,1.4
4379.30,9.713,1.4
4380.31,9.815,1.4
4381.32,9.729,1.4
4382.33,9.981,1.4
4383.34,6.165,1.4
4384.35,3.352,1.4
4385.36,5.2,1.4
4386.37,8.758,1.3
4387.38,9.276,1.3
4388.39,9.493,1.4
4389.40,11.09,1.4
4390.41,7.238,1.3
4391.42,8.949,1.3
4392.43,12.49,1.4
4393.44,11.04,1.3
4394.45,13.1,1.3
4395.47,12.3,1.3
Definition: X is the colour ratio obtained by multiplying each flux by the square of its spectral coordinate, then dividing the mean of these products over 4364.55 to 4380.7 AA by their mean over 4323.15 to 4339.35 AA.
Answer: 1.1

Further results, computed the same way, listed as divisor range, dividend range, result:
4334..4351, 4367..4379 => 1.12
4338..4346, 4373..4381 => 1.21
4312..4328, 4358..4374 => 1.28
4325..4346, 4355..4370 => 1.09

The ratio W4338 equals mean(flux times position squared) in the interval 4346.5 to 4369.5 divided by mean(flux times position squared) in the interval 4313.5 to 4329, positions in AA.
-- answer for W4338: 1.1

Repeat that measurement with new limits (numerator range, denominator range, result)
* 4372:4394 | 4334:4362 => 1.01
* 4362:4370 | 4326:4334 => 1.09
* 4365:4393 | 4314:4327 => 1.15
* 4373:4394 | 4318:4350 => 0.95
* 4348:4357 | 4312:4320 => 1.06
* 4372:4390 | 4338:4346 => 1.09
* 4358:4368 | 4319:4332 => 1.05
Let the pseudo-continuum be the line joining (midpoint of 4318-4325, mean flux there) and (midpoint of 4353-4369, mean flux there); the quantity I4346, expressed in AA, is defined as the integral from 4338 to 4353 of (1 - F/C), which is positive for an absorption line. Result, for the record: 1.8 AA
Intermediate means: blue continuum 10.1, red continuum 10.1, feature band 8.91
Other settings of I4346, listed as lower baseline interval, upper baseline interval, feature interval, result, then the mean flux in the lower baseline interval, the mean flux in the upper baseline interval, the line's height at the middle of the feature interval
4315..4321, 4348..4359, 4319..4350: -4.1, 8.59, 9.2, 8.87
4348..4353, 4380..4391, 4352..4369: -2.9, 8.63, 8.17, 8.49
